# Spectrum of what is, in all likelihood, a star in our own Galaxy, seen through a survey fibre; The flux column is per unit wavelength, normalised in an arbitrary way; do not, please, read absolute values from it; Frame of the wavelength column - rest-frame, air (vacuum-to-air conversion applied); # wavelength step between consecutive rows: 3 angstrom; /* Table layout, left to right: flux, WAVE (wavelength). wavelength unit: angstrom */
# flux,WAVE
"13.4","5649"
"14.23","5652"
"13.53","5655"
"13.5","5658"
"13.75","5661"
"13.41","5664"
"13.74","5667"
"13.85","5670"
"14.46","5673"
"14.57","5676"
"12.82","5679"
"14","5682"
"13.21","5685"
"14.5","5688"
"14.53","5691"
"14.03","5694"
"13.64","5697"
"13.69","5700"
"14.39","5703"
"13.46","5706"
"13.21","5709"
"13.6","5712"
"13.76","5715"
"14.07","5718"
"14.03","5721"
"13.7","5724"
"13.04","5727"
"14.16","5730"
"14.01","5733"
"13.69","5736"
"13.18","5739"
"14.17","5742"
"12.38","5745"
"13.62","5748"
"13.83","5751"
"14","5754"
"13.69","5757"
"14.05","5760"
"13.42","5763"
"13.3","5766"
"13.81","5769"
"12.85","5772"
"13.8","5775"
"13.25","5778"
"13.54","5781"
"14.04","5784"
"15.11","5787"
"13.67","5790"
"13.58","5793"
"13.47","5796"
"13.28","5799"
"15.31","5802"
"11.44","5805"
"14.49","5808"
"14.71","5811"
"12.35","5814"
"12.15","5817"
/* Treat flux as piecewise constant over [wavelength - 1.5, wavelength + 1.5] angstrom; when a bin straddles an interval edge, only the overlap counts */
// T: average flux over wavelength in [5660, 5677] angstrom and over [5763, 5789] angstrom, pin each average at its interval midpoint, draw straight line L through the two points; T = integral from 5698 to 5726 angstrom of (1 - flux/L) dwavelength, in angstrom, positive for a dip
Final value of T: 0.2 angstrom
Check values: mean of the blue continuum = 14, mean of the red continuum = 13.7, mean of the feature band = 13.8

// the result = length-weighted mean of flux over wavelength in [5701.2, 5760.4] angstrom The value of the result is 13.7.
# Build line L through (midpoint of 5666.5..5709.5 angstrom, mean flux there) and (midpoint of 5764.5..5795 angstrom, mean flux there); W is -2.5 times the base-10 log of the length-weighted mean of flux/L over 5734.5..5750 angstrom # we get 0.03 mag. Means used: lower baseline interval 13.9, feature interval 13.4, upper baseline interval 13.7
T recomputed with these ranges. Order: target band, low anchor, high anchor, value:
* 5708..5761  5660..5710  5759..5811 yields 0.4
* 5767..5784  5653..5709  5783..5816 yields 0.3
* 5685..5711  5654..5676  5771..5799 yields -0.2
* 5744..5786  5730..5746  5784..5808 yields 0.3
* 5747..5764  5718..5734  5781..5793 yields 0.2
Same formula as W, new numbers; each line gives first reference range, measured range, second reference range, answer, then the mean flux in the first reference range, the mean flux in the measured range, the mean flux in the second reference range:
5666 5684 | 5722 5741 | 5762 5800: 0.008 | 13.9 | 13.7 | 13.6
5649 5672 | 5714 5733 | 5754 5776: -0.014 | 13.7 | 13.8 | 13.6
